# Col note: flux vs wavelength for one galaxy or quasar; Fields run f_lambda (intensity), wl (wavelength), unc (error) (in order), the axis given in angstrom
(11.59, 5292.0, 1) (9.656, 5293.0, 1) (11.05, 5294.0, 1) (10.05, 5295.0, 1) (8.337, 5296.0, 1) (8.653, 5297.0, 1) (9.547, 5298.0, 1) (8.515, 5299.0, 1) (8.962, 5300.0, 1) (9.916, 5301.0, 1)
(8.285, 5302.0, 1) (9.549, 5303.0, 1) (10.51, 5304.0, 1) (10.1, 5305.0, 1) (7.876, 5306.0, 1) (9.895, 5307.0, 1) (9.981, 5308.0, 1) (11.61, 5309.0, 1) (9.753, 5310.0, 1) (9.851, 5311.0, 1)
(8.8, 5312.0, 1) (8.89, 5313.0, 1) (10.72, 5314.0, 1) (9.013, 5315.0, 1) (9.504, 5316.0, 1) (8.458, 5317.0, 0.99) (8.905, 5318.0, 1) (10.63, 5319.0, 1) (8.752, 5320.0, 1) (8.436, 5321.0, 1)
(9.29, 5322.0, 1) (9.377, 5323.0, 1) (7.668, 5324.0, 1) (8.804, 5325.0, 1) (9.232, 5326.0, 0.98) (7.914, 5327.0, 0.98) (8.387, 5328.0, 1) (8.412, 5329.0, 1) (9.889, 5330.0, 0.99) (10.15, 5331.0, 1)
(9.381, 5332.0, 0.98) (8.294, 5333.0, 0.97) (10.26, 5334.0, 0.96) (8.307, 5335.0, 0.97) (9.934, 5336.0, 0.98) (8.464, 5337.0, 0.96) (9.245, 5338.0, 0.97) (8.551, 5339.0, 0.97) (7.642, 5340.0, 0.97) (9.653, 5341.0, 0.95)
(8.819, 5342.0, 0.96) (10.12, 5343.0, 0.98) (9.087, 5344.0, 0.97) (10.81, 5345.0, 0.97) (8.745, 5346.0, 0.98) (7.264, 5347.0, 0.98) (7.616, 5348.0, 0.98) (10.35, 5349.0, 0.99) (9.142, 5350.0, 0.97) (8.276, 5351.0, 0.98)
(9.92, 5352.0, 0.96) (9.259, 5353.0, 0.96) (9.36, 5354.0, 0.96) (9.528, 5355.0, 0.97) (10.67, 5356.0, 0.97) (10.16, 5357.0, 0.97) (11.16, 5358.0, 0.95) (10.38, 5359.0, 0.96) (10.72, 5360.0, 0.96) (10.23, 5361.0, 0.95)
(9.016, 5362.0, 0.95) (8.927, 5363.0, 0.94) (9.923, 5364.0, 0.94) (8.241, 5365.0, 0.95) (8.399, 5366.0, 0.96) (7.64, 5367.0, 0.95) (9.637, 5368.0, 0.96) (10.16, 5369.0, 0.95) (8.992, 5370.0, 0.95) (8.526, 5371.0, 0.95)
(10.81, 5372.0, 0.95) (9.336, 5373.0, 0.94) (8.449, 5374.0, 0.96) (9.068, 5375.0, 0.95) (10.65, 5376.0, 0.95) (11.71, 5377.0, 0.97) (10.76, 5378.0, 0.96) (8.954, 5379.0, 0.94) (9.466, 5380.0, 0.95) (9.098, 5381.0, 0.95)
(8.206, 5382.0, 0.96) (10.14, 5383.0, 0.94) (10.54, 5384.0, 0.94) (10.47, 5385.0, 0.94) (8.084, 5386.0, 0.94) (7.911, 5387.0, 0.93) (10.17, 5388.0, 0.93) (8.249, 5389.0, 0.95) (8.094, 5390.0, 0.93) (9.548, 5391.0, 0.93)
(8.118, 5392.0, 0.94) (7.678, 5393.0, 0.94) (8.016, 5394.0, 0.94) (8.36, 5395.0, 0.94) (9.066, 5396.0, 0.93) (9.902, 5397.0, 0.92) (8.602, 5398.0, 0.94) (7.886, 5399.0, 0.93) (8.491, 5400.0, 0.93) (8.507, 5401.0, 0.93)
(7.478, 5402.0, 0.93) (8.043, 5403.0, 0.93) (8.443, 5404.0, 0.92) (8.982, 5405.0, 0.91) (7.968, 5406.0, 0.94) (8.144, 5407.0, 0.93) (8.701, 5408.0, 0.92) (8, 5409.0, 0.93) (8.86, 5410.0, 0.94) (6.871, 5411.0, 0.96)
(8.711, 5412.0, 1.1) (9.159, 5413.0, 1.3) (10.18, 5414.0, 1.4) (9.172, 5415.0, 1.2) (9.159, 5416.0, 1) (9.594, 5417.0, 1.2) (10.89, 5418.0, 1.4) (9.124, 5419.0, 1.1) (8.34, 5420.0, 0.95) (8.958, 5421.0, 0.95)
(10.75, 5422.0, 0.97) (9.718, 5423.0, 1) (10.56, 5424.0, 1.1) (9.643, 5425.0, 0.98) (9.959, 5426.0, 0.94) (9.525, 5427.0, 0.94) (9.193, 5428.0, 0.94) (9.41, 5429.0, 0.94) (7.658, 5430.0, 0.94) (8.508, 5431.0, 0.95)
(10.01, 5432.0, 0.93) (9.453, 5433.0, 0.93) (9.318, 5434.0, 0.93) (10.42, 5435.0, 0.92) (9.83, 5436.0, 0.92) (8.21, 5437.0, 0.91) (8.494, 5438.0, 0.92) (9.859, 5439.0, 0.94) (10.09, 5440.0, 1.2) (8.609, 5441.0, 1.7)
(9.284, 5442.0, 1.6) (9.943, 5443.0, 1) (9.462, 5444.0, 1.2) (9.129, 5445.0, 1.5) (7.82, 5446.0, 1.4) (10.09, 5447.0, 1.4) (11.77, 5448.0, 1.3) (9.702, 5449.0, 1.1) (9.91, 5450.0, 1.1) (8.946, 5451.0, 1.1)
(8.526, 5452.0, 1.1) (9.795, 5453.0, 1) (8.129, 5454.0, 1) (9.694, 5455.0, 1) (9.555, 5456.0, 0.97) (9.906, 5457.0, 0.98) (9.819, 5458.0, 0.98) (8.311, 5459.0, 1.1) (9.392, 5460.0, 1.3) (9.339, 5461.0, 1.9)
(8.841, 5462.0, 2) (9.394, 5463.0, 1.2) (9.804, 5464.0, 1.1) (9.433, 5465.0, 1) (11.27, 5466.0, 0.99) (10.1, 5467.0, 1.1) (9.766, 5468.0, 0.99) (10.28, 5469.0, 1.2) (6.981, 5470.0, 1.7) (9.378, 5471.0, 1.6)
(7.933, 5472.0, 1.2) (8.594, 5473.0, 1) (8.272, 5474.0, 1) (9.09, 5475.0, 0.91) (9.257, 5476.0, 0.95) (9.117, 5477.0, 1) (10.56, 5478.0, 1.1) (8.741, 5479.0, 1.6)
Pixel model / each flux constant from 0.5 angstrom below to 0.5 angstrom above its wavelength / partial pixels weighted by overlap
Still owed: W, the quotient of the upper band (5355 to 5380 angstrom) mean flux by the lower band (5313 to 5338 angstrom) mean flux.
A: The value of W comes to 1.1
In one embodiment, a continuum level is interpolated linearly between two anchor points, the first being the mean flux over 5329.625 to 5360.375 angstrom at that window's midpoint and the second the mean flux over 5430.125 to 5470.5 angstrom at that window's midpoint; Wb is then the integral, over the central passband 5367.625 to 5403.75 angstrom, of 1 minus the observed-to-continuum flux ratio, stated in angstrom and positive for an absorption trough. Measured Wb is 1.2 angstrom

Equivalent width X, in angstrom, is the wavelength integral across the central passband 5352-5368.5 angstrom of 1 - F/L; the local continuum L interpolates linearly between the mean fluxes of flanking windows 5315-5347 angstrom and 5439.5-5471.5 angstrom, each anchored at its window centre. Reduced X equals -0.8 angstrom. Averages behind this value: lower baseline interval 9.04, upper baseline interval 9.45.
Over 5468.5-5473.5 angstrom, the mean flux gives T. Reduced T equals 8.63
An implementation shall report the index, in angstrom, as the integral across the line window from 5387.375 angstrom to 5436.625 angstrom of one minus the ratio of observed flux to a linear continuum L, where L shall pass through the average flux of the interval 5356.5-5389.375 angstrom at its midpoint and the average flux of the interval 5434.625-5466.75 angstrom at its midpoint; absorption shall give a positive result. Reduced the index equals 2.8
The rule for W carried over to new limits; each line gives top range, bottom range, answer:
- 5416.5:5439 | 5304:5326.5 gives 1.01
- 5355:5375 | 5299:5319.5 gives 1.00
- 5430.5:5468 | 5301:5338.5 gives 1.02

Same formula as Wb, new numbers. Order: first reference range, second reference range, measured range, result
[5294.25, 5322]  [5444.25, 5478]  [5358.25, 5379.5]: -0.44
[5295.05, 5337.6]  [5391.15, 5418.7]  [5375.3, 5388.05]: -1.27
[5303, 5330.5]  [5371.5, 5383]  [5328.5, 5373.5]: 0.96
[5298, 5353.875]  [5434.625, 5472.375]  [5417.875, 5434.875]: -0.19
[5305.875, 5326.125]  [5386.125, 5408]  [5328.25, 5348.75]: 0.12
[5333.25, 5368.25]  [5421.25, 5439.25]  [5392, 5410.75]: 2.06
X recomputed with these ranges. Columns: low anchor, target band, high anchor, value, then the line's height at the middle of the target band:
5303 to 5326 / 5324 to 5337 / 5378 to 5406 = 0.38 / 9.27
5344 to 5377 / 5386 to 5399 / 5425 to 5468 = 1.17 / 9.44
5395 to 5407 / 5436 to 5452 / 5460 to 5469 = -0.11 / 9.34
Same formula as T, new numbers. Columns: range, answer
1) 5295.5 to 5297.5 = 8.5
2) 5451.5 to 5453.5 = 9.16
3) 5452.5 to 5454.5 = 8.96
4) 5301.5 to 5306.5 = 9.26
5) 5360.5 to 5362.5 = 9.62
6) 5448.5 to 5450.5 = 9.81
